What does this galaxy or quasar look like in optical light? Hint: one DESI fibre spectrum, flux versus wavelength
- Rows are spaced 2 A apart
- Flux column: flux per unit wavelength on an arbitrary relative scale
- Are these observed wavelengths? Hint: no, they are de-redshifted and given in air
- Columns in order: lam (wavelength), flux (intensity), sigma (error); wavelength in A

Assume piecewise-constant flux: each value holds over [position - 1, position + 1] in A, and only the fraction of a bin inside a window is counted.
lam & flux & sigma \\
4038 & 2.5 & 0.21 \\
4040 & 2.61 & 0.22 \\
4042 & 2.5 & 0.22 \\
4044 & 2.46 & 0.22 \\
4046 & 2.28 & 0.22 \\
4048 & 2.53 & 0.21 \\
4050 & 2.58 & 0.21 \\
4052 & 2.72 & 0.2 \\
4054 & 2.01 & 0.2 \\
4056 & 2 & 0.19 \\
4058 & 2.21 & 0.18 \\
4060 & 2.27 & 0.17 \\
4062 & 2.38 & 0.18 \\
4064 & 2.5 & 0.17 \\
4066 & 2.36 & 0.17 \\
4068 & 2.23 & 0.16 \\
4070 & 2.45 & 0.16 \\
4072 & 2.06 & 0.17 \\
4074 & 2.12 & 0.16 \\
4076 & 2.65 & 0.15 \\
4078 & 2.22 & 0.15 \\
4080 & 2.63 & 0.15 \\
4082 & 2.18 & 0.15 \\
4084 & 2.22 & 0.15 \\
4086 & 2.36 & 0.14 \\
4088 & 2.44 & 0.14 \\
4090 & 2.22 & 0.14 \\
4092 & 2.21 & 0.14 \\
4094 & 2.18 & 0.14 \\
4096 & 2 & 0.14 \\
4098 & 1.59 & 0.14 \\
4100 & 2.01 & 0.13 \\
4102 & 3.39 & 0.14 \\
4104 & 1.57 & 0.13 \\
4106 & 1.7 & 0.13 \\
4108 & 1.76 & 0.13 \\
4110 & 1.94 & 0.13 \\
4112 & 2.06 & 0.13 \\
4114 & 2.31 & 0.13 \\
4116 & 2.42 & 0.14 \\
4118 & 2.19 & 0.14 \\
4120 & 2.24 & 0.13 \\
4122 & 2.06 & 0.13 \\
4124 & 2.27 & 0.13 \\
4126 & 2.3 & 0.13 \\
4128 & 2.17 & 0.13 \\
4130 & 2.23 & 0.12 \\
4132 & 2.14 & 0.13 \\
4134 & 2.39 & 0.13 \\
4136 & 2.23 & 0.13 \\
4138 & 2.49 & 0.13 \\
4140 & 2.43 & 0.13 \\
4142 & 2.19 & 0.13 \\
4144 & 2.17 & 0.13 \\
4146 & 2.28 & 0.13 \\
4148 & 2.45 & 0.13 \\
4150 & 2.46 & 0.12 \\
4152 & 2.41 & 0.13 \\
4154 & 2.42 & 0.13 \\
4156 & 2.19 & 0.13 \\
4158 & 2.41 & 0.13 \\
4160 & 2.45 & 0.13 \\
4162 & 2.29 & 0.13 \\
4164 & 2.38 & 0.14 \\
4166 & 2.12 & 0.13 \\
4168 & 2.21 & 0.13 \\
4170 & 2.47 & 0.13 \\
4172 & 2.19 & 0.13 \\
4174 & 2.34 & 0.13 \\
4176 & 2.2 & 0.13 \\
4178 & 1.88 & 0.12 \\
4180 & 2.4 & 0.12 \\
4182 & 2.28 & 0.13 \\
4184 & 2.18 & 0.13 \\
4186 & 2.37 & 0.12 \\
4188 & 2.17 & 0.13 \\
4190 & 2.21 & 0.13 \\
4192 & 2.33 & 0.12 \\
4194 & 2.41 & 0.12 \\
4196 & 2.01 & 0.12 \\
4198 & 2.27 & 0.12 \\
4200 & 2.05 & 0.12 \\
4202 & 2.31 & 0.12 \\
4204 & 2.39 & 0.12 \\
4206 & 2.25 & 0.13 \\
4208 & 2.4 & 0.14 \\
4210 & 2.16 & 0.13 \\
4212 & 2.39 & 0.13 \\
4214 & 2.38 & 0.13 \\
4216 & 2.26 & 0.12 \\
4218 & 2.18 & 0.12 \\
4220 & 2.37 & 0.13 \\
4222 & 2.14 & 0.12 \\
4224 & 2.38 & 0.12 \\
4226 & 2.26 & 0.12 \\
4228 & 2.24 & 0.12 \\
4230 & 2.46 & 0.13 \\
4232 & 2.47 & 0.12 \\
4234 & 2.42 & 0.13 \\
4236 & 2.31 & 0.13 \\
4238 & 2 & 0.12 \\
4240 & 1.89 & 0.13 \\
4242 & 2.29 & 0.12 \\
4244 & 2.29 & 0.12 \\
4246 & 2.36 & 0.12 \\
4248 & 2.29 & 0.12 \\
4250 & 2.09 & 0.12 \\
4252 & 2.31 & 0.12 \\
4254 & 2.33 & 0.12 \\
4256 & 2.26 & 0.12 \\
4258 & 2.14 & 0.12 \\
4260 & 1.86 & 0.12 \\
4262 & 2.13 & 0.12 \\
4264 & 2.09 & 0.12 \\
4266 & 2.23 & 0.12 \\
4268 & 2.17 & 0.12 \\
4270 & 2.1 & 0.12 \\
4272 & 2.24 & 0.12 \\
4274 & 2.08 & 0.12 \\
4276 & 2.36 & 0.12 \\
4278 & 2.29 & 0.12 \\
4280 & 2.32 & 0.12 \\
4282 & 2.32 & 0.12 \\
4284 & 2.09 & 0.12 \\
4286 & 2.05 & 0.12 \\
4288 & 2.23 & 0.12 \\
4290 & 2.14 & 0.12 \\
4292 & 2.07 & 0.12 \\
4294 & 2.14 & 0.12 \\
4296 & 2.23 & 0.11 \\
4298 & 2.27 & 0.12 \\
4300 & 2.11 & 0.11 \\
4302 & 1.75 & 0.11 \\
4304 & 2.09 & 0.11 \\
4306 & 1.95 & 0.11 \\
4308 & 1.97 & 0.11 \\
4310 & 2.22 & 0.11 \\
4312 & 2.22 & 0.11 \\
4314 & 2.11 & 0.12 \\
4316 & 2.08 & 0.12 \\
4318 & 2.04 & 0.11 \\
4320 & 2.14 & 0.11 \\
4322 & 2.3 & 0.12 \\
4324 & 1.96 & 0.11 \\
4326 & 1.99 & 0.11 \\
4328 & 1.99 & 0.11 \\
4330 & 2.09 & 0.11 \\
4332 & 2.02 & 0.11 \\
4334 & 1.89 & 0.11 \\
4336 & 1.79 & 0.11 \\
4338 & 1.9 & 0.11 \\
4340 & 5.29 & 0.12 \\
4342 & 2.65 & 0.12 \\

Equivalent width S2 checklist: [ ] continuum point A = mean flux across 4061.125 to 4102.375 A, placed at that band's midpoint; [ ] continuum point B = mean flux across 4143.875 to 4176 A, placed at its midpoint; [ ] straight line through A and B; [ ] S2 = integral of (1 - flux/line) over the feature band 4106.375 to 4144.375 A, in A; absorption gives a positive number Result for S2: 1.8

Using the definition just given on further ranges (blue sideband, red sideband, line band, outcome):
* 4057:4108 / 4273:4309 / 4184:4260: -3.1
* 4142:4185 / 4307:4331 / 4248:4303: -0.4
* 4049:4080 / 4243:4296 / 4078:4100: 1.1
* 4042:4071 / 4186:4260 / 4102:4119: 1.8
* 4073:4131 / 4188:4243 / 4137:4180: -1.5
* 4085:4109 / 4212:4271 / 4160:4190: -1.0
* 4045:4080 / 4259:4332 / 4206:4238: -1.8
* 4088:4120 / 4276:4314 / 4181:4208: -1.6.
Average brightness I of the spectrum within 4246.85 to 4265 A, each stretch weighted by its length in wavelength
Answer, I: 2.17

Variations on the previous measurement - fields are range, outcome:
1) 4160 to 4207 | 2.25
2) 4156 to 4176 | 2.31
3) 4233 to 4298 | 2.19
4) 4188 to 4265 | 2.25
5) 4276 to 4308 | 2.14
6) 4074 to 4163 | 2.25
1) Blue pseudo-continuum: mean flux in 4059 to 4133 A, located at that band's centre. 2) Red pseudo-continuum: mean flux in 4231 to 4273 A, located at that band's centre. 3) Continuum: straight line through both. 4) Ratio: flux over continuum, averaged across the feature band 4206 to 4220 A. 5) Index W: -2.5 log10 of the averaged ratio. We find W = -0.044 mag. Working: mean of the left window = 2.22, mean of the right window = 2.2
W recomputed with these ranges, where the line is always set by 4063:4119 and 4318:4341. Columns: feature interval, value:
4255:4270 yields 0.07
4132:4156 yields -0.05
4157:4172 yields -0.04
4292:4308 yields 0.11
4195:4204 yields 0.03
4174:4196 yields 0.00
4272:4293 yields 0.04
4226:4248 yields -0.01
